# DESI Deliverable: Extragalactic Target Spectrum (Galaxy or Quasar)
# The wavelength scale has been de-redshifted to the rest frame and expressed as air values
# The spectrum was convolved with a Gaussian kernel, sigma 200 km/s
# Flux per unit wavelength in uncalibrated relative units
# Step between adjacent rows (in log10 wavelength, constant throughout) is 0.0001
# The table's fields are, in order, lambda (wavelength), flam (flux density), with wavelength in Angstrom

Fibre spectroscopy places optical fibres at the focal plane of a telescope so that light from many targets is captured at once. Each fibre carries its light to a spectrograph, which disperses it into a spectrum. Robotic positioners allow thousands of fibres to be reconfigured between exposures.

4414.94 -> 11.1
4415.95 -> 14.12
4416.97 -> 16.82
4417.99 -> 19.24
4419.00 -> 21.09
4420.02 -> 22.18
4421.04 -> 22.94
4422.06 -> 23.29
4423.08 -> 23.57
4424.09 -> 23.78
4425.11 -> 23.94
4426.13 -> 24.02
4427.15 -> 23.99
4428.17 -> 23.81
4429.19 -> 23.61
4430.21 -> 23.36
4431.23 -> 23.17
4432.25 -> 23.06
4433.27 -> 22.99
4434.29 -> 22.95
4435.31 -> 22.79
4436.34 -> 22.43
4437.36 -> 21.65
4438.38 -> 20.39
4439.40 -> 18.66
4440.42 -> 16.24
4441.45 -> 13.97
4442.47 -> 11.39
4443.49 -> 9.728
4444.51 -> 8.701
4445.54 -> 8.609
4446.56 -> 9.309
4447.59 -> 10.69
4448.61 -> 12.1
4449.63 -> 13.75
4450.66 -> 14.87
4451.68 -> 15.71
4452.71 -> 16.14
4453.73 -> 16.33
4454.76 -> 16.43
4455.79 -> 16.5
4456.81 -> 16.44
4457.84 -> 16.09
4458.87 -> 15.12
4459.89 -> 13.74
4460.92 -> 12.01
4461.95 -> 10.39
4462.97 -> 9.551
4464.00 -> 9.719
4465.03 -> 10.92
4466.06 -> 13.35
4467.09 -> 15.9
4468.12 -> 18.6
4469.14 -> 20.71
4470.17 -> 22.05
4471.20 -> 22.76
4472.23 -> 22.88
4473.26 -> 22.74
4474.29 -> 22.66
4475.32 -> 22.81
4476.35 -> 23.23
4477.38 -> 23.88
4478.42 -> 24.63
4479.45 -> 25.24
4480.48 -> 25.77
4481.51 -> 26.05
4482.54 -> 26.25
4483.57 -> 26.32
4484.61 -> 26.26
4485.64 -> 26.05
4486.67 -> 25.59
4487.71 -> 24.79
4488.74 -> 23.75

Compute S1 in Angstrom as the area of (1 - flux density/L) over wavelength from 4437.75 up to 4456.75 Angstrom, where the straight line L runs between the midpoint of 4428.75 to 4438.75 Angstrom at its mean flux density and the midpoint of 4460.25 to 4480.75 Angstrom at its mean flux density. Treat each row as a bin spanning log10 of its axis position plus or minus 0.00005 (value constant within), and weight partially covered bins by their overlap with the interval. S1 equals 6.5 Angstrom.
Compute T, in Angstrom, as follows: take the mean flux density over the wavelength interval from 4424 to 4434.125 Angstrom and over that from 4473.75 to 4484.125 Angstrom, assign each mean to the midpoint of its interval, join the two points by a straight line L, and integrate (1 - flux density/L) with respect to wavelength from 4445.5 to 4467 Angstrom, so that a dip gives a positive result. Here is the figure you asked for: 9.6 Angstrom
